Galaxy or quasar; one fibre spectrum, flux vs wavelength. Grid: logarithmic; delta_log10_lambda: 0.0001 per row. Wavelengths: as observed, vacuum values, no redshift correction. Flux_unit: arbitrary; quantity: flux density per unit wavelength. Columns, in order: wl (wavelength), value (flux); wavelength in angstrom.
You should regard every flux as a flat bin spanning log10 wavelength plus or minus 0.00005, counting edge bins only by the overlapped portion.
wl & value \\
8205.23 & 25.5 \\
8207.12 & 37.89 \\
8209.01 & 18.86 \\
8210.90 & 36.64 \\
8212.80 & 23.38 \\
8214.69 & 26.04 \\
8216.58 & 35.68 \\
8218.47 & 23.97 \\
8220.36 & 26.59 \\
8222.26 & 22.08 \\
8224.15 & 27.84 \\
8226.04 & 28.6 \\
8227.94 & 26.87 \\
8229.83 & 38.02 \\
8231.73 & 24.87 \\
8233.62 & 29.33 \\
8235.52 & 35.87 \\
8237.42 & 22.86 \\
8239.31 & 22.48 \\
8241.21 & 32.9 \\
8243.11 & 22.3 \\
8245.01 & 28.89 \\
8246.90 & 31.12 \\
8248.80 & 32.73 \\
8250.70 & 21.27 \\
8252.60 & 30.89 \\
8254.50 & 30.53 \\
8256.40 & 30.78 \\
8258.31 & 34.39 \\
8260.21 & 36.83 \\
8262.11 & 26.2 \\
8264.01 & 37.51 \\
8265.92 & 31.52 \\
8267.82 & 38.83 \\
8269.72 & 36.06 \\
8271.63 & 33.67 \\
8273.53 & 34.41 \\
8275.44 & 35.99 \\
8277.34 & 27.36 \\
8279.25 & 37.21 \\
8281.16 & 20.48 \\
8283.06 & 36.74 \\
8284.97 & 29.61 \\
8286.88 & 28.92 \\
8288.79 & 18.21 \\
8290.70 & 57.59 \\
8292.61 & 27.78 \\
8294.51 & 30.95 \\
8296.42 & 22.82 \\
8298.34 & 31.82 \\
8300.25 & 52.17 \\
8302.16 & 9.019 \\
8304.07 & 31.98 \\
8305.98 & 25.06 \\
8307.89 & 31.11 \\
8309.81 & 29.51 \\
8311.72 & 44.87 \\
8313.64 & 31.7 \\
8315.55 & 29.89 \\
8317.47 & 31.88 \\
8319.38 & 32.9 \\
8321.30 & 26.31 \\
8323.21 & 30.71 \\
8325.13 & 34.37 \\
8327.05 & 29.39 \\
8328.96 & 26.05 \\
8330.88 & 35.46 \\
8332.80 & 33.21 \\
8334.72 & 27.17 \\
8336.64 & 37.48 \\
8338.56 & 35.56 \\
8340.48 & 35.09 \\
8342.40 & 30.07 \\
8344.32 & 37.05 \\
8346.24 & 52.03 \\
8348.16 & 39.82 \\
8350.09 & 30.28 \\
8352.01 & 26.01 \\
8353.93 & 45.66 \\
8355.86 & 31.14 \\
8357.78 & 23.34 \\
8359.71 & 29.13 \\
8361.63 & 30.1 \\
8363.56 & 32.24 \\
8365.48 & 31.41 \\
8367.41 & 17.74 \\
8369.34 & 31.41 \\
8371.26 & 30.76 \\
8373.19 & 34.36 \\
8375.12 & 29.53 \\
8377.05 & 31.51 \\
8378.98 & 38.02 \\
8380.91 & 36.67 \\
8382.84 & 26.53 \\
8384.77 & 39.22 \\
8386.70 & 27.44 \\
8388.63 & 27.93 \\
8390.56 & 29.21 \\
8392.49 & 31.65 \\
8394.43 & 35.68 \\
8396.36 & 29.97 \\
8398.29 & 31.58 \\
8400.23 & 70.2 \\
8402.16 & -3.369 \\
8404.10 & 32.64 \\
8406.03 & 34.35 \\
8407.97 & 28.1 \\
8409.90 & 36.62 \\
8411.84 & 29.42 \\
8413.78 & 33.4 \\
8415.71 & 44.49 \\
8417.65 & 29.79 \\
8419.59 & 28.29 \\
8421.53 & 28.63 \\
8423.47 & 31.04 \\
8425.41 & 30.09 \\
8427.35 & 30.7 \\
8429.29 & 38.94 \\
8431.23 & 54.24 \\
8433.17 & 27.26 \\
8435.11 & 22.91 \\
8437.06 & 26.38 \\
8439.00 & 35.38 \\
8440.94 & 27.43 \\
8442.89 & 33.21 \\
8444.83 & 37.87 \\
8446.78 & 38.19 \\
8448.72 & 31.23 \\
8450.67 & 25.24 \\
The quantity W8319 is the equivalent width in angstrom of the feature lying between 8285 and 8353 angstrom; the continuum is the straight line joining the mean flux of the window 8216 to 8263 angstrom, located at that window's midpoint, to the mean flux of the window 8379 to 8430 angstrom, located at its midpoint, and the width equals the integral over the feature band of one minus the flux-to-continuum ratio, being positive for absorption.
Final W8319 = -4.0 angstrom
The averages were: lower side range 28.9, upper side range 32.4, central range 32.4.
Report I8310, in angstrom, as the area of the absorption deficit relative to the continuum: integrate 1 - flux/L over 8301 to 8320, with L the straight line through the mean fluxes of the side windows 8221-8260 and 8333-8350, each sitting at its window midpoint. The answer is 2.3 angstrom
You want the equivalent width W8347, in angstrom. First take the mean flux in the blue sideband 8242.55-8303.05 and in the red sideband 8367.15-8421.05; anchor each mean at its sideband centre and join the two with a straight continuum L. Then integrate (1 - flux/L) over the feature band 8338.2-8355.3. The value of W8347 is -2.6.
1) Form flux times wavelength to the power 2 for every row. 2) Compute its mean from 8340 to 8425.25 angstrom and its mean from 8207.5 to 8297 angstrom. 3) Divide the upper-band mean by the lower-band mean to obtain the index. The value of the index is 1.11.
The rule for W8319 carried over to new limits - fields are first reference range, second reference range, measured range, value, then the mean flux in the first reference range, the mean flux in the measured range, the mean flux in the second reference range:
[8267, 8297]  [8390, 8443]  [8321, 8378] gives 0.4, 32.4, 32.2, 32.4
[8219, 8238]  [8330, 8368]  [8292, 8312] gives 0.7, 28.3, 30.2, 33.1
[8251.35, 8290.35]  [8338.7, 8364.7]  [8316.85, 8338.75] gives 1.2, 32.1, 31.6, 34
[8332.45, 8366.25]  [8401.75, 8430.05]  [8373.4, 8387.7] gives -0.2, 33.7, 32.8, 30.8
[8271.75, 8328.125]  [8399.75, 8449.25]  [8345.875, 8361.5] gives -0.9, 31.4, 33.8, 32.6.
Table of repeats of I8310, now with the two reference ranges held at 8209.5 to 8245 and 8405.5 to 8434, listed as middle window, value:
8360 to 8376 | 1.3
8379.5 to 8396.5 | 0.5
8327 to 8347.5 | -2.2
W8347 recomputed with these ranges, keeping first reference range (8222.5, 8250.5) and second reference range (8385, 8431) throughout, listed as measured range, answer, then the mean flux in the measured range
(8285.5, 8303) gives -0.7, 31.1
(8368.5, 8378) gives 0.1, 31.5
